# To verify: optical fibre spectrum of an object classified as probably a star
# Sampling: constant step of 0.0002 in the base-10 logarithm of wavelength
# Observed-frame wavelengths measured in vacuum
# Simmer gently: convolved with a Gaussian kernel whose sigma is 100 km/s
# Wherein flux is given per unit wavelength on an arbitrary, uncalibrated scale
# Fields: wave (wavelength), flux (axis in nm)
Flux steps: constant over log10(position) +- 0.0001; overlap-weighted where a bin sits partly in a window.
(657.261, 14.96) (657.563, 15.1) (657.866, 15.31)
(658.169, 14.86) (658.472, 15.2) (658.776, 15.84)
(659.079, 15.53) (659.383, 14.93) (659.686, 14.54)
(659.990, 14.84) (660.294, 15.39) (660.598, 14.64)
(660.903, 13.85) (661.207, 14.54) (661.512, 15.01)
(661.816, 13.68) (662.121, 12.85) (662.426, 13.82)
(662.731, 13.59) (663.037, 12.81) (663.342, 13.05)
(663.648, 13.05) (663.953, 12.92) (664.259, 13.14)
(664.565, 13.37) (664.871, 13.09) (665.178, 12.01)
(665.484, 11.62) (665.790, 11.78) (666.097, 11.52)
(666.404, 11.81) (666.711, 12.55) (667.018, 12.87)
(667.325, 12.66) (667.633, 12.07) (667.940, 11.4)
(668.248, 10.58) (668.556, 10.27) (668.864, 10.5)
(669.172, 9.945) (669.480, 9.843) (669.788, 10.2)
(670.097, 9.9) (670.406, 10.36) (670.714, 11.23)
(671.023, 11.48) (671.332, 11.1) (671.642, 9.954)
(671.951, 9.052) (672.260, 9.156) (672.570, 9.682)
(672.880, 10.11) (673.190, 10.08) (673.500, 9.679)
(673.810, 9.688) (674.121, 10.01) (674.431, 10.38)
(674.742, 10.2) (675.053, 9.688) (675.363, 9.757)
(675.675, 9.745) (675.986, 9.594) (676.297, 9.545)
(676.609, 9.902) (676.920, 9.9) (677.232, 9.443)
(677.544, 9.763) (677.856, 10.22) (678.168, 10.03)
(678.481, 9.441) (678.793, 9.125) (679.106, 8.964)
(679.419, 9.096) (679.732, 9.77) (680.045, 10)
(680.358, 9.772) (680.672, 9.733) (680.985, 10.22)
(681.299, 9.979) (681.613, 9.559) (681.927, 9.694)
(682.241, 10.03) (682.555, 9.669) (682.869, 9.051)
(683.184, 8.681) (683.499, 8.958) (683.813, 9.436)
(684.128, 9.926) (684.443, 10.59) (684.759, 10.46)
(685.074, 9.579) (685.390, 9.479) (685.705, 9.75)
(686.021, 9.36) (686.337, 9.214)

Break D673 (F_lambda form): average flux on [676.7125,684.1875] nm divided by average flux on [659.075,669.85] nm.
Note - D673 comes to 0.75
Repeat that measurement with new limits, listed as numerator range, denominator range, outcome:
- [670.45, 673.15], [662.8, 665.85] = 0.80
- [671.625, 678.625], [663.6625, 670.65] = 0.84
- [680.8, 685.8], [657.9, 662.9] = 0.66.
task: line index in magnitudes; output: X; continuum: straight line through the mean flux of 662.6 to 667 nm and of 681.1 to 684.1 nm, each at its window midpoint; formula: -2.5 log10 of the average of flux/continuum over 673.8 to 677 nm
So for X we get 0.09 mag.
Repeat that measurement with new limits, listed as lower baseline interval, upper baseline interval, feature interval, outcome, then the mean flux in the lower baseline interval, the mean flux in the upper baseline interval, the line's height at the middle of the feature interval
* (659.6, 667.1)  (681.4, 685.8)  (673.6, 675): 0.131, 13.3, 9.64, 11.3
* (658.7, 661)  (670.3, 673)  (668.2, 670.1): 0.107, 14.9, 10.2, 11.2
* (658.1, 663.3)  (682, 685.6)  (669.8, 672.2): 0.184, 14.4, 9.63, 12.3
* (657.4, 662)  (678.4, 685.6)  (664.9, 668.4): 0.112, 14.9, 9.62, 13.2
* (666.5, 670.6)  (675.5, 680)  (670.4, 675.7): 0.028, 11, 9.62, 10.3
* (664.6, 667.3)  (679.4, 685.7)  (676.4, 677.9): 0.076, 12.2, 9.7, 10.5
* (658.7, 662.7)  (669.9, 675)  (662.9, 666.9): 0.037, 14.5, 10.1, 12.9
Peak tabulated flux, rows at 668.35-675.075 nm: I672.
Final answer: 11.48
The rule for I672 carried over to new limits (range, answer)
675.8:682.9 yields 10.22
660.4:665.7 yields 15.01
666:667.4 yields 12.87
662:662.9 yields 13.82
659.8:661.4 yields 15.39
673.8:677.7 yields 10.38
